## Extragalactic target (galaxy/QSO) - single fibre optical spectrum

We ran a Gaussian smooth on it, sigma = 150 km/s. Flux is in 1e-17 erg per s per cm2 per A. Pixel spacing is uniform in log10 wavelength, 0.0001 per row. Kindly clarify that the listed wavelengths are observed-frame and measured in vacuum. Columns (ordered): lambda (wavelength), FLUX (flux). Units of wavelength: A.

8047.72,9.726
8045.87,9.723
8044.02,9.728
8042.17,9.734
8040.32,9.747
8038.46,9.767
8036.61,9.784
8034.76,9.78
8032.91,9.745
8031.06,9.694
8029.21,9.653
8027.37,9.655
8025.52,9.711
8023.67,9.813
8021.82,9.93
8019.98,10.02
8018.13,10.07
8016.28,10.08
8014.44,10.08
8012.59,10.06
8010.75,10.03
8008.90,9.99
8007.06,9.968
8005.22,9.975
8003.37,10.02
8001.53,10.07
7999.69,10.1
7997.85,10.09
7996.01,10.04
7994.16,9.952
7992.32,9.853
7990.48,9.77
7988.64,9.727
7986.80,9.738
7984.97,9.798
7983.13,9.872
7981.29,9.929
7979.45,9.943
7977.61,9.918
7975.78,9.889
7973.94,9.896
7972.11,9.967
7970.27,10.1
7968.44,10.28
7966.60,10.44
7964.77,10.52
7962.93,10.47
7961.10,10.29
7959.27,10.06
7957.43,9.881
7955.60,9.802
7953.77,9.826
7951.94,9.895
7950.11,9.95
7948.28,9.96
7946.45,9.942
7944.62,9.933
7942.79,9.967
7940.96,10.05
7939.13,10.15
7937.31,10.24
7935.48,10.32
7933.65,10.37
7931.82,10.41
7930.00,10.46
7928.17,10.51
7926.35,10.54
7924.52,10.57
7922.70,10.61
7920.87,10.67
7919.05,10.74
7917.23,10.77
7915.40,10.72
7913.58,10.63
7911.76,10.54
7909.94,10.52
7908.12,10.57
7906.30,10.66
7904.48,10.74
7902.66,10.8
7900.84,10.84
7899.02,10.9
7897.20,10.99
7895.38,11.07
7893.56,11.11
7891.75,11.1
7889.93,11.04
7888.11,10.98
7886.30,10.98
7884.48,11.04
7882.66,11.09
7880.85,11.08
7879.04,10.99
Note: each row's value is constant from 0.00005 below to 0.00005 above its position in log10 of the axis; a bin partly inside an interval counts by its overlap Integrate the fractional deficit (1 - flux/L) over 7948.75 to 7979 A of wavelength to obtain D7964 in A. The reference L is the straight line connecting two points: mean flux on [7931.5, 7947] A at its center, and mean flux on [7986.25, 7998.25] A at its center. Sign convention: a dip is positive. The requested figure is -0.2 A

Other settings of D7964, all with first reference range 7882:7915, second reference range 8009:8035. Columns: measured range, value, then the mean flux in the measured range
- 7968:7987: 0.6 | 9.94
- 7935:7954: 0.9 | 10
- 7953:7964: 0.3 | 10.1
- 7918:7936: 0.2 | 10.5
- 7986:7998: 0.3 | 9.86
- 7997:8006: 0.0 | 10.1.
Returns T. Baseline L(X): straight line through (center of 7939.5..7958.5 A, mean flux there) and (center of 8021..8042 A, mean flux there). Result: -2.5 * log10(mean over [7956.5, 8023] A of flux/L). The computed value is -0.02 mag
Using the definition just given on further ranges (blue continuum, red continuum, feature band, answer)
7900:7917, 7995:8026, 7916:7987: 0.02 mag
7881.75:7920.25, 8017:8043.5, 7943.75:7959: 0.06 mag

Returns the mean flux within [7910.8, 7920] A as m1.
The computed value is 10.7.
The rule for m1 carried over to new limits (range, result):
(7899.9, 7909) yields 10.7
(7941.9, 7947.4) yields 9.94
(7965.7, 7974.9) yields 10.1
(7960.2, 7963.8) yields 10.4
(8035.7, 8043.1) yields 9.75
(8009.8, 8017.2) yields 10.1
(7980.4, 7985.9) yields 9.87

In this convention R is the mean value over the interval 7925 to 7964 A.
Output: 10.1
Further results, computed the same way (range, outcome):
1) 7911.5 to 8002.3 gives 10.2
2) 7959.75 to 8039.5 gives 9.96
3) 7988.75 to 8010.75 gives 9.97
